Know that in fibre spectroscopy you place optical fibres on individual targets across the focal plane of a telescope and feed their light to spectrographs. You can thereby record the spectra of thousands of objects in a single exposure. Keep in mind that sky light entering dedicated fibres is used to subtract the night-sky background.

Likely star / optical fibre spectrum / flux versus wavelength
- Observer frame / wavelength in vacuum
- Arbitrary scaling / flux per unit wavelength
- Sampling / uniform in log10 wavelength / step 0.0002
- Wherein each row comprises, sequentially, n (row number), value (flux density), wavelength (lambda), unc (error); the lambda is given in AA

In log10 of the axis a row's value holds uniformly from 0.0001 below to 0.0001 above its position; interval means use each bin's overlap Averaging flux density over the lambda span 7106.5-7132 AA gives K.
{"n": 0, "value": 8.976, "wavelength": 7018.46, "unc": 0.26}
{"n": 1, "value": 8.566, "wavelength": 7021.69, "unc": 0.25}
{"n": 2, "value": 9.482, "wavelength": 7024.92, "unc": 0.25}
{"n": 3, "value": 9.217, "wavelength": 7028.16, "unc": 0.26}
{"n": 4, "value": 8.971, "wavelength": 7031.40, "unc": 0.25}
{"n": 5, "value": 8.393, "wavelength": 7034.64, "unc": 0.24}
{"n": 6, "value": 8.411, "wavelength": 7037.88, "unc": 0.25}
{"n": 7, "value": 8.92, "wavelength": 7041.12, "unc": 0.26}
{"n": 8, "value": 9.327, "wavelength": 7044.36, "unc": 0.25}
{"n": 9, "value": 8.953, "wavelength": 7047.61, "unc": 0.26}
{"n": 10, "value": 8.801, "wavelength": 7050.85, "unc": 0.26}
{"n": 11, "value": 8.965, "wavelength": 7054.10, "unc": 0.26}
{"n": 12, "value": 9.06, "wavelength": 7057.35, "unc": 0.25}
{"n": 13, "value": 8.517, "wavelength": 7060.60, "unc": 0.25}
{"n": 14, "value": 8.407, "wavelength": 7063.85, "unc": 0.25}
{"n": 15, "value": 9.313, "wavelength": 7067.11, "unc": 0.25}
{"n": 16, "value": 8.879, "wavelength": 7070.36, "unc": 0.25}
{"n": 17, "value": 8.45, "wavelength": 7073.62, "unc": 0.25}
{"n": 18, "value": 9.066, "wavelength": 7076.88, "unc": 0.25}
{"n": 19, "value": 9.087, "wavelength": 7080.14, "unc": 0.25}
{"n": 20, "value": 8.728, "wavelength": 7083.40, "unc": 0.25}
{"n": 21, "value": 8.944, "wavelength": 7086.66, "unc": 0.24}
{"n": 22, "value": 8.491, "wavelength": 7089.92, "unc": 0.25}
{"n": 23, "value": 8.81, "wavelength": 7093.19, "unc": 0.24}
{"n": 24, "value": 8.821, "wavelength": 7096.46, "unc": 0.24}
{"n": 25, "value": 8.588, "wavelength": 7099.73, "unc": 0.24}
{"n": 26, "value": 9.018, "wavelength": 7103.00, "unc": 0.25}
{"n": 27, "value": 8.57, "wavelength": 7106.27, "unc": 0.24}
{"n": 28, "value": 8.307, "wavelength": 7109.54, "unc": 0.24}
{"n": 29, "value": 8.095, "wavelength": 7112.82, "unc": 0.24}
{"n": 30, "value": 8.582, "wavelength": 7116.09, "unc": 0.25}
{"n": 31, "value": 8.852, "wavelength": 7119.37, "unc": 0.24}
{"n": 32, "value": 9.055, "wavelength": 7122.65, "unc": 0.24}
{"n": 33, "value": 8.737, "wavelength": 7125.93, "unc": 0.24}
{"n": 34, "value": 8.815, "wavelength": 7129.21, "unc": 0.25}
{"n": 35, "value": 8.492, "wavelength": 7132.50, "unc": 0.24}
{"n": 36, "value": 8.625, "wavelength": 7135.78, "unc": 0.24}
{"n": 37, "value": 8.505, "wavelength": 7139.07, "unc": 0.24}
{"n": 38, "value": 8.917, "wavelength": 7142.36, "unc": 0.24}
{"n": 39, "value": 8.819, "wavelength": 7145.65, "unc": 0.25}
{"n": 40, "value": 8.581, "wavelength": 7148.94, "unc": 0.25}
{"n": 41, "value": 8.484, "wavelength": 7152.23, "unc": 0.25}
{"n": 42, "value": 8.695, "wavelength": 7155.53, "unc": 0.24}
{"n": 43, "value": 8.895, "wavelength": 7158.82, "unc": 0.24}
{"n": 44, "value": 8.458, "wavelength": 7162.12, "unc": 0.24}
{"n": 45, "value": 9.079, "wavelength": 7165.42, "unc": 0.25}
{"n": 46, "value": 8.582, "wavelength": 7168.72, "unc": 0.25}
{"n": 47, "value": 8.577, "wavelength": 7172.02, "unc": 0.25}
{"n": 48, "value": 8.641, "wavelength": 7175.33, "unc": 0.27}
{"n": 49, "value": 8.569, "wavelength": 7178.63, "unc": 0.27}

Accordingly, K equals 8.62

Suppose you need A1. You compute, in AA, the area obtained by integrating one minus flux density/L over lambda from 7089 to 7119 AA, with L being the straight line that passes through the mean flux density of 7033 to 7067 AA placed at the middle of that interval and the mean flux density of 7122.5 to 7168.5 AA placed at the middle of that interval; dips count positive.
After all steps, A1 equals 0.5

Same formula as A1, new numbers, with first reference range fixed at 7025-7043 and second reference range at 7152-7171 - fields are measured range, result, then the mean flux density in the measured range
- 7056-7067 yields 0.1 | 8.74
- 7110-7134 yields 0.3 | 8.64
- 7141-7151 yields 0.0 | 8.76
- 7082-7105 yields 0.0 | 8.77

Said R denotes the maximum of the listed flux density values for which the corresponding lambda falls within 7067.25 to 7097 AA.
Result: 9.087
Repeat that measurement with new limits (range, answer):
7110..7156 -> 9.055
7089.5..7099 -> 8.821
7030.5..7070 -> 9.327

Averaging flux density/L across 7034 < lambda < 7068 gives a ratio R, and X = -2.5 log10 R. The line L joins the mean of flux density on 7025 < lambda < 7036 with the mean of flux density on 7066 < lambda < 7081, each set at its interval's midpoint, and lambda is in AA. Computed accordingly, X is 0.015 mag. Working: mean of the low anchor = 8.95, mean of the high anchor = 8.94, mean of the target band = 8.83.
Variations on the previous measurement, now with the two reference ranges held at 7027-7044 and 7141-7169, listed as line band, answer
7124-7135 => 0.007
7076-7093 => -0.009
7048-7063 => -0.004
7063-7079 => -0.007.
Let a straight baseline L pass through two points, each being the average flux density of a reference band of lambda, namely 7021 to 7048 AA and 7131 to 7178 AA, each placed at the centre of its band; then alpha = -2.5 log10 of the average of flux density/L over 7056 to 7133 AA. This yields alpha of 0.01 mag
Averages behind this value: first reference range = 8.92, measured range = 8.74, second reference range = 8.67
